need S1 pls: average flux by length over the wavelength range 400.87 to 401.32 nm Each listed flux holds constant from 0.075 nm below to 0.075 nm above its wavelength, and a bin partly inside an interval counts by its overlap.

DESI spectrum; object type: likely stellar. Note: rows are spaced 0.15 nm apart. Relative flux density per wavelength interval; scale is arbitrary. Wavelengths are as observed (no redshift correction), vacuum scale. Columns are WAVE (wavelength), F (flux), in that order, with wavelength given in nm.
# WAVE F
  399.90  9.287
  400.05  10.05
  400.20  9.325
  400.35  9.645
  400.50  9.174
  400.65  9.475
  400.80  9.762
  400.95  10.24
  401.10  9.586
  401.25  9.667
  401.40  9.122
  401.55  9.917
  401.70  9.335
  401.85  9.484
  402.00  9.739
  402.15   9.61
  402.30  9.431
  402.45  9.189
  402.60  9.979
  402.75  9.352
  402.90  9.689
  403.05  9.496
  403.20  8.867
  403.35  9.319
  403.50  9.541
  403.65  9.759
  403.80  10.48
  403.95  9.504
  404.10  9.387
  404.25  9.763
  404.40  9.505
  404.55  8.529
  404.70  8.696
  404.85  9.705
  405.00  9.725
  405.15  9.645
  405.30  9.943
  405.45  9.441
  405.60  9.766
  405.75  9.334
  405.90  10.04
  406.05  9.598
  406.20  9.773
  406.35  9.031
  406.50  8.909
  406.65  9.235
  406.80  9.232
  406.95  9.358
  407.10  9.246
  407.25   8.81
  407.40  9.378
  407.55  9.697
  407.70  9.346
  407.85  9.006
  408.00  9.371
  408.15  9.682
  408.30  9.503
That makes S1 9.83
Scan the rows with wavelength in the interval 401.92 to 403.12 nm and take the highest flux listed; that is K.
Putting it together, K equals 9.979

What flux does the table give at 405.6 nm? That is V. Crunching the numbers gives 9.766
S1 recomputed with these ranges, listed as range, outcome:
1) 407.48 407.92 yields 9.35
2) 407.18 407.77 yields 9.31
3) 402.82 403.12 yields 9.59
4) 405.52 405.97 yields 9.71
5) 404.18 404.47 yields 9.63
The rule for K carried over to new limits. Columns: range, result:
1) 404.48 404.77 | 8.696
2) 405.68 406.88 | 10.04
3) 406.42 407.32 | 9.358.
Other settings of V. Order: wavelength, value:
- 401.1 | 9.586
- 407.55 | 9.697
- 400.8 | 9.762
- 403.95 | 9.504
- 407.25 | 8.81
